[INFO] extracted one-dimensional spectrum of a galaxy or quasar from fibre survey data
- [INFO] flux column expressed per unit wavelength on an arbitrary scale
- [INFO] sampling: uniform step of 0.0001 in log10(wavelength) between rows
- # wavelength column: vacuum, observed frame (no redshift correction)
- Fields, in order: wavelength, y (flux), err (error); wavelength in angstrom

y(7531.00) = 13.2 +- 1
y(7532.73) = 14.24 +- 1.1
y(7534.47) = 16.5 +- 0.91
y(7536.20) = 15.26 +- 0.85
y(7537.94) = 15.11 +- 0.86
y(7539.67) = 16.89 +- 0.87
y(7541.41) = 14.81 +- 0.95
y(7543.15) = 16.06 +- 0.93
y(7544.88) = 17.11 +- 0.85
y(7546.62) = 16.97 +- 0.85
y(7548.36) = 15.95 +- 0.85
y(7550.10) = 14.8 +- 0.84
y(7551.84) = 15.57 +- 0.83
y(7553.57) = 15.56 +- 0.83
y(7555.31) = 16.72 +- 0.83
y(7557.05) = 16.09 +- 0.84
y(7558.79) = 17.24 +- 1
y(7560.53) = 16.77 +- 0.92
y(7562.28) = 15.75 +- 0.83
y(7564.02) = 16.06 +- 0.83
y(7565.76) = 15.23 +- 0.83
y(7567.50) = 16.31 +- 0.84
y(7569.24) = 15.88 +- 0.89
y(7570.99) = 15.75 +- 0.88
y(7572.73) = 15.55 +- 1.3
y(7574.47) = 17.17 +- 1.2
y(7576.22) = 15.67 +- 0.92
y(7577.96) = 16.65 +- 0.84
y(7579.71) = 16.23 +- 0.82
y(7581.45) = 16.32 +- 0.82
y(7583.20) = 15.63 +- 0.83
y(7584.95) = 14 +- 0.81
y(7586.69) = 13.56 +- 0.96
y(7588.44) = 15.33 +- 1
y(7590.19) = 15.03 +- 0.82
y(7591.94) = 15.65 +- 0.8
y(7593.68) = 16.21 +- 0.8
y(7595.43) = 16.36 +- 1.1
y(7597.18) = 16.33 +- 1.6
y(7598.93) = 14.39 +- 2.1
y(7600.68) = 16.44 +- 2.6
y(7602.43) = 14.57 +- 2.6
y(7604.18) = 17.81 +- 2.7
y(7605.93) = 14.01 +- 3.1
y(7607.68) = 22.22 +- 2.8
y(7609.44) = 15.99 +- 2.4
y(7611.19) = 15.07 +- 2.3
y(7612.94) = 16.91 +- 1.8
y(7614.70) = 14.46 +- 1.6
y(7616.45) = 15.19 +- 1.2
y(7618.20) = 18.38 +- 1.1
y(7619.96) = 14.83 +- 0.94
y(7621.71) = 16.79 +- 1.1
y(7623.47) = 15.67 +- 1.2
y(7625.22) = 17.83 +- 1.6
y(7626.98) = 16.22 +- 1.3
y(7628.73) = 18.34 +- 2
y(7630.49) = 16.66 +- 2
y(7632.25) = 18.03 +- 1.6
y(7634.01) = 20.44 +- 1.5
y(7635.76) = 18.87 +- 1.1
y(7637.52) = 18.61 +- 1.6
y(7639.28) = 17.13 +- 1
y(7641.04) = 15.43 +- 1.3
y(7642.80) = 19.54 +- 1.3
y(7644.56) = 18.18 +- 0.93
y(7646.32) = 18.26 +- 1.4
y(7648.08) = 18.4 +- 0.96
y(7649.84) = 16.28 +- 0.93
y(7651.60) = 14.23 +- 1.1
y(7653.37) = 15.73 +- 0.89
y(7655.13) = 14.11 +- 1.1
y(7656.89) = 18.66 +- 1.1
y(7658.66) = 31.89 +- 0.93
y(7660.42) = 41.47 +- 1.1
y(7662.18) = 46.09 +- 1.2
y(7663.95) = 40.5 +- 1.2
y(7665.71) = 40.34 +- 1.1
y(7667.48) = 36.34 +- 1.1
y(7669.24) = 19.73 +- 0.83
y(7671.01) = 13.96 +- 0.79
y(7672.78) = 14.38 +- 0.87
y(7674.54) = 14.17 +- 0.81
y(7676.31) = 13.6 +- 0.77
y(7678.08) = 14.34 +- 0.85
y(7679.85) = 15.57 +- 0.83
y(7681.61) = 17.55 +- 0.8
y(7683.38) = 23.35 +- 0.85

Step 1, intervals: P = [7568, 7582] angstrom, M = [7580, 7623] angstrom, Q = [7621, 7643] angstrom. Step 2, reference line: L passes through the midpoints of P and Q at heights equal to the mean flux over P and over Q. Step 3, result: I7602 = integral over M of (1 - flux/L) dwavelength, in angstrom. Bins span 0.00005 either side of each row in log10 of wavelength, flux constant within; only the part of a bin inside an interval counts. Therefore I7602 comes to 2.4 angstrom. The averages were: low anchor 16.2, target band 15.9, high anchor 17.6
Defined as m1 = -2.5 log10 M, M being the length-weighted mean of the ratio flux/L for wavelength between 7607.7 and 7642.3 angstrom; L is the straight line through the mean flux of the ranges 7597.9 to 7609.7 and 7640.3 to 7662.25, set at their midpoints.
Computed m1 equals 0.10 mag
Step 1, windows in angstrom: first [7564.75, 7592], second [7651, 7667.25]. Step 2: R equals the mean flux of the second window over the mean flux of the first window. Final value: 1.9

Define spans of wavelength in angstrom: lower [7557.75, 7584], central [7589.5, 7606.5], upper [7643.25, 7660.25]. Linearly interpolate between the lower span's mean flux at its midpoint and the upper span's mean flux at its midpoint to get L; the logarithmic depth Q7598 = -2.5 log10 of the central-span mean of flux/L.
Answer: 0.10 mag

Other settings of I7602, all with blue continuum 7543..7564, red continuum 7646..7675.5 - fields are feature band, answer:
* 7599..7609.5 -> 1.8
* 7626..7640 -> 2.7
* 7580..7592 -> 2.3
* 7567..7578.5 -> 1.0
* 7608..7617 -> 2.1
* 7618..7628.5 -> 2.4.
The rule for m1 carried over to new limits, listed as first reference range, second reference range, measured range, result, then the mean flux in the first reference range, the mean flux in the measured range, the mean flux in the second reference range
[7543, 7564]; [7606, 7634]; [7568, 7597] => 0.05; 16.2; 15.7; 16.9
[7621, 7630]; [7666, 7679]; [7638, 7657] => 0.07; 17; 16.9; 19.1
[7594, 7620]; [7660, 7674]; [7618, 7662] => 0.25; 16.2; 19.2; 30.9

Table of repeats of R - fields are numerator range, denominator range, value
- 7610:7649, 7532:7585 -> 1.08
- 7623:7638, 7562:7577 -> 1.12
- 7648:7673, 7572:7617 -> 1.64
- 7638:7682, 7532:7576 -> 1.37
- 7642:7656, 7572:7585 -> 1.05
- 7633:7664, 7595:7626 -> 1.35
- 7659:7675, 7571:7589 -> 1.93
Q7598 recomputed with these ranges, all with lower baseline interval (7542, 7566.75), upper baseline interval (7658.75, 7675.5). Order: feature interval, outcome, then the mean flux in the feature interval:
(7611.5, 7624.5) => 0.43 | 16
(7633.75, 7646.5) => 0.40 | 18.2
